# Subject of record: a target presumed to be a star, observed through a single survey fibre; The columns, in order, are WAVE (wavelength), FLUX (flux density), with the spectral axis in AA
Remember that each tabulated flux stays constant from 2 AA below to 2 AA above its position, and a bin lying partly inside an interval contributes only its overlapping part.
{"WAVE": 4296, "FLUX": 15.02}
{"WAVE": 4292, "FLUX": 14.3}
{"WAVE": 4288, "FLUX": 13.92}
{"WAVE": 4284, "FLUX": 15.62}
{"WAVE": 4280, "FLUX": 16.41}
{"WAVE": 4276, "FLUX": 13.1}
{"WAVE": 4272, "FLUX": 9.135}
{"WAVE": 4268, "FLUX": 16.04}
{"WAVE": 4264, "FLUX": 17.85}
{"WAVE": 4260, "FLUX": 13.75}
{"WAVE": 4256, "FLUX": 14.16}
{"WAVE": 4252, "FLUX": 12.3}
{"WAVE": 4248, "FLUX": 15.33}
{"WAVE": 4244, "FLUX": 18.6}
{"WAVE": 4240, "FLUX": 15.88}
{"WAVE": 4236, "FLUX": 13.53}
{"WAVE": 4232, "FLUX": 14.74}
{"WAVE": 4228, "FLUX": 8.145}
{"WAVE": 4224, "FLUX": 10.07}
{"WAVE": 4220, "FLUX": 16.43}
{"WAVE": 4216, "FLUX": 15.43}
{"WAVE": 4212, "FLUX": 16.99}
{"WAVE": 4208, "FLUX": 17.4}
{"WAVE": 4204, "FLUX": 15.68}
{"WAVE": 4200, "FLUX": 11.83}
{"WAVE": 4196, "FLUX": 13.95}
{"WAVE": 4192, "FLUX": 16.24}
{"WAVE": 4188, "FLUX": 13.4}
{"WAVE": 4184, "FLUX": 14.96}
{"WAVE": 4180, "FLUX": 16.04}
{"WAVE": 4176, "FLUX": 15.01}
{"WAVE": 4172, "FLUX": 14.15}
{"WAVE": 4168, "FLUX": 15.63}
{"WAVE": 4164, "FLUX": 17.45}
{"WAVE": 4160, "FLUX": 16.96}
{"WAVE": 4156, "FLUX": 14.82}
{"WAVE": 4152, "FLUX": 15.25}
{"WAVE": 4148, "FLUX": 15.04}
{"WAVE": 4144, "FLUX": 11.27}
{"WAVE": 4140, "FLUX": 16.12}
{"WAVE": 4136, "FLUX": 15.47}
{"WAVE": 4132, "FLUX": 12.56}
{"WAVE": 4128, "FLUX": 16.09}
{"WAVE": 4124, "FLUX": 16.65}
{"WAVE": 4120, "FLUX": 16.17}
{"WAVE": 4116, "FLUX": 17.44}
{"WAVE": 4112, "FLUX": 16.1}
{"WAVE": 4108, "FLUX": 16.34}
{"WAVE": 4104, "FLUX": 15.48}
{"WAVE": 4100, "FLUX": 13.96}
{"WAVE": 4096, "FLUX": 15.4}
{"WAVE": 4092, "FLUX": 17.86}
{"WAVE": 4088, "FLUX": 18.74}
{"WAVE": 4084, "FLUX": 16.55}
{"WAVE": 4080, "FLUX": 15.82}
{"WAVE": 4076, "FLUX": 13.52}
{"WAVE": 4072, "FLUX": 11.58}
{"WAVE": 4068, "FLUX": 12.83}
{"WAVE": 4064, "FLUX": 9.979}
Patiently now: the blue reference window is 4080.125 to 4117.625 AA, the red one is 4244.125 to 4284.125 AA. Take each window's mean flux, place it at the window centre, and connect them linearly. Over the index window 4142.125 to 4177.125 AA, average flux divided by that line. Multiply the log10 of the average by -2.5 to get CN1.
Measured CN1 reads 0.04 mag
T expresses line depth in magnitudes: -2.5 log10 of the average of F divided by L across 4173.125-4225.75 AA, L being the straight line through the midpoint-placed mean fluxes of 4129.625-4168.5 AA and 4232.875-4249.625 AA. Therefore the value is 0.04 mag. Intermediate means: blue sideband 15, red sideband 15.8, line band 14.9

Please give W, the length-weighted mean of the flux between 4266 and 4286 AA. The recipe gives 14.1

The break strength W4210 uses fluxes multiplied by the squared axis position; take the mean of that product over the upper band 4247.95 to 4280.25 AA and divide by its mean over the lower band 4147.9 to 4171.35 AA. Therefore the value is 0.9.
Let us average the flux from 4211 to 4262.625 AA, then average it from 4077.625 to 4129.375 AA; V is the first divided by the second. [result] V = 0.9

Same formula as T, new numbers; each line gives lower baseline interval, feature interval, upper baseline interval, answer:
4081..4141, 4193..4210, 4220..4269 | 0.002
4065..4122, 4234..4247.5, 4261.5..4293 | -0.086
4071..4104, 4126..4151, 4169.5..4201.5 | 0.040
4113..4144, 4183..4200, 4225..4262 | 0.027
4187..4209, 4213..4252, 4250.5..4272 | 0.022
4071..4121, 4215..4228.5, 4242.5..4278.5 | 0.157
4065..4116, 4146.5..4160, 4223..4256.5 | -0.049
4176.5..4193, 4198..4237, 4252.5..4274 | 0.047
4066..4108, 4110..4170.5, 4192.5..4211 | -0.030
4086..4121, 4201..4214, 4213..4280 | -0.109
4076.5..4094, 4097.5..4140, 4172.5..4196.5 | 0.041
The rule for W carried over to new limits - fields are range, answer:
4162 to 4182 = 15.7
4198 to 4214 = 15.5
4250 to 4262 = 13.4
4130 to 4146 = 13.9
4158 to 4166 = 17.2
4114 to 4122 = 16.8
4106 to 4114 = 16.2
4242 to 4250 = 17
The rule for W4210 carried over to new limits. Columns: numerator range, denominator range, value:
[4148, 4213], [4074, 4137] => 1.00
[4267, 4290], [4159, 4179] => 0.93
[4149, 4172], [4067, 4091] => 1.09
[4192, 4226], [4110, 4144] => 0.99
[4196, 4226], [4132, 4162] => 1.03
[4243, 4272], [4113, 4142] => 1.00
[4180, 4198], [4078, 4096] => 0.91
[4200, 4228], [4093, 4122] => 0.96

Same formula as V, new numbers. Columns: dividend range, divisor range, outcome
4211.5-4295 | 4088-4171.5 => 0.92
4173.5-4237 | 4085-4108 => 0.88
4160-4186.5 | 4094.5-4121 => 0.99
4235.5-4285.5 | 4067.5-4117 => 0.95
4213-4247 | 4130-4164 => 0.96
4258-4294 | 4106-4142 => 0.91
